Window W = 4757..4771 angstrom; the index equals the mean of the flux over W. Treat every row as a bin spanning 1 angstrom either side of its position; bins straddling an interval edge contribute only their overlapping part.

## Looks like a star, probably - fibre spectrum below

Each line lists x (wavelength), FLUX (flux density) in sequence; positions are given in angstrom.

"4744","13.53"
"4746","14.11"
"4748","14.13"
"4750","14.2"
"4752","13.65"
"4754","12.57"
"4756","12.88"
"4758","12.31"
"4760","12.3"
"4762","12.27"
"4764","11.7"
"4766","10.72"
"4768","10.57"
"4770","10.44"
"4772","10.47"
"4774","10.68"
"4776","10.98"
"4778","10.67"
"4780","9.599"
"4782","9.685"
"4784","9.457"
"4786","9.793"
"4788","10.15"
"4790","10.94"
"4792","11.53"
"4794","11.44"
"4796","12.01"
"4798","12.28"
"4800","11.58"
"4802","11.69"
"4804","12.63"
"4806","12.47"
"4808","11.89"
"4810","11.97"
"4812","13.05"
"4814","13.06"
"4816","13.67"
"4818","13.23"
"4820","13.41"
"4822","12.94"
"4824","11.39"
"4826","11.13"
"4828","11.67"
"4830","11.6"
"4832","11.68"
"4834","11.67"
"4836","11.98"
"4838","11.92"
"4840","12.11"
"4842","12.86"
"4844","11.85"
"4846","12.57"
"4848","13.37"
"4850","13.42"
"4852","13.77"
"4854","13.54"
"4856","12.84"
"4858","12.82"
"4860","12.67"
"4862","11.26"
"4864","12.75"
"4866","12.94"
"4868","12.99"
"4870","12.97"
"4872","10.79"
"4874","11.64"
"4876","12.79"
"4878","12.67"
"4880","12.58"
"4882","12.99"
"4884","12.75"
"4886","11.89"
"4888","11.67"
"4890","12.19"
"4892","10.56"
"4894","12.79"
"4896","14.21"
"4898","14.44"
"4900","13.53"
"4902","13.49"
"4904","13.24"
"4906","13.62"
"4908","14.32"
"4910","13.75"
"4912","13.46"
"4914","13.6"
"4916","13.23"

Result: 11.5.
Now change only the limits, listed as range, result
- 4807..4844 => 12.3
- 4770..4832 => 11.6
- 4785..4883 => 12.3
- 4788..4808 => 11.8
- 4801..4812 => 12.2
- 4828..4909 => 12.6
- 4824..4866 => 12.4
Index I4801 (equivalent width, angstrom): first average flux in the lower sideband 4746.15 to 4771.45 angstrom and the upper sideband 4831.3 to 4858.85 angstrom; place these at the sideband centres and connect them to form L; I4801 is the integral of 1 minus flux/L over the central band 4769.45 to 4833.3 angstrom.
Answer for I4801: 4.8 angstrom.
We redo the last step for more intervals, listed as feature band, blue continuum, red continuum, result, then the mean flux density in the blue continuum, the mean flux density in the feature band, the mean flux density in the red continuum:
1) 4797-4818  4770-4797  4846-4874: -2.3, 10.6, 12.5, 12.7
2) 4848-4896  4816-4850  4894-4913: 1.9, 12.3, 12.5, 13.7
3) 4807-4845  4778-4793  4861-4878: -3.6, 10.2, 12.3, 12.3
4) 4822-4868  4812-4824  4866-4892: 1.2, 13.1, 12.4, 12.3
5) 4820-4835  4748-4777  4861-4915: 0.7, 11.9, 11.8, 12.8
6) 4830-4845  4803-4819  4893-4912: 1.2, 12.7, 12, 13.7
